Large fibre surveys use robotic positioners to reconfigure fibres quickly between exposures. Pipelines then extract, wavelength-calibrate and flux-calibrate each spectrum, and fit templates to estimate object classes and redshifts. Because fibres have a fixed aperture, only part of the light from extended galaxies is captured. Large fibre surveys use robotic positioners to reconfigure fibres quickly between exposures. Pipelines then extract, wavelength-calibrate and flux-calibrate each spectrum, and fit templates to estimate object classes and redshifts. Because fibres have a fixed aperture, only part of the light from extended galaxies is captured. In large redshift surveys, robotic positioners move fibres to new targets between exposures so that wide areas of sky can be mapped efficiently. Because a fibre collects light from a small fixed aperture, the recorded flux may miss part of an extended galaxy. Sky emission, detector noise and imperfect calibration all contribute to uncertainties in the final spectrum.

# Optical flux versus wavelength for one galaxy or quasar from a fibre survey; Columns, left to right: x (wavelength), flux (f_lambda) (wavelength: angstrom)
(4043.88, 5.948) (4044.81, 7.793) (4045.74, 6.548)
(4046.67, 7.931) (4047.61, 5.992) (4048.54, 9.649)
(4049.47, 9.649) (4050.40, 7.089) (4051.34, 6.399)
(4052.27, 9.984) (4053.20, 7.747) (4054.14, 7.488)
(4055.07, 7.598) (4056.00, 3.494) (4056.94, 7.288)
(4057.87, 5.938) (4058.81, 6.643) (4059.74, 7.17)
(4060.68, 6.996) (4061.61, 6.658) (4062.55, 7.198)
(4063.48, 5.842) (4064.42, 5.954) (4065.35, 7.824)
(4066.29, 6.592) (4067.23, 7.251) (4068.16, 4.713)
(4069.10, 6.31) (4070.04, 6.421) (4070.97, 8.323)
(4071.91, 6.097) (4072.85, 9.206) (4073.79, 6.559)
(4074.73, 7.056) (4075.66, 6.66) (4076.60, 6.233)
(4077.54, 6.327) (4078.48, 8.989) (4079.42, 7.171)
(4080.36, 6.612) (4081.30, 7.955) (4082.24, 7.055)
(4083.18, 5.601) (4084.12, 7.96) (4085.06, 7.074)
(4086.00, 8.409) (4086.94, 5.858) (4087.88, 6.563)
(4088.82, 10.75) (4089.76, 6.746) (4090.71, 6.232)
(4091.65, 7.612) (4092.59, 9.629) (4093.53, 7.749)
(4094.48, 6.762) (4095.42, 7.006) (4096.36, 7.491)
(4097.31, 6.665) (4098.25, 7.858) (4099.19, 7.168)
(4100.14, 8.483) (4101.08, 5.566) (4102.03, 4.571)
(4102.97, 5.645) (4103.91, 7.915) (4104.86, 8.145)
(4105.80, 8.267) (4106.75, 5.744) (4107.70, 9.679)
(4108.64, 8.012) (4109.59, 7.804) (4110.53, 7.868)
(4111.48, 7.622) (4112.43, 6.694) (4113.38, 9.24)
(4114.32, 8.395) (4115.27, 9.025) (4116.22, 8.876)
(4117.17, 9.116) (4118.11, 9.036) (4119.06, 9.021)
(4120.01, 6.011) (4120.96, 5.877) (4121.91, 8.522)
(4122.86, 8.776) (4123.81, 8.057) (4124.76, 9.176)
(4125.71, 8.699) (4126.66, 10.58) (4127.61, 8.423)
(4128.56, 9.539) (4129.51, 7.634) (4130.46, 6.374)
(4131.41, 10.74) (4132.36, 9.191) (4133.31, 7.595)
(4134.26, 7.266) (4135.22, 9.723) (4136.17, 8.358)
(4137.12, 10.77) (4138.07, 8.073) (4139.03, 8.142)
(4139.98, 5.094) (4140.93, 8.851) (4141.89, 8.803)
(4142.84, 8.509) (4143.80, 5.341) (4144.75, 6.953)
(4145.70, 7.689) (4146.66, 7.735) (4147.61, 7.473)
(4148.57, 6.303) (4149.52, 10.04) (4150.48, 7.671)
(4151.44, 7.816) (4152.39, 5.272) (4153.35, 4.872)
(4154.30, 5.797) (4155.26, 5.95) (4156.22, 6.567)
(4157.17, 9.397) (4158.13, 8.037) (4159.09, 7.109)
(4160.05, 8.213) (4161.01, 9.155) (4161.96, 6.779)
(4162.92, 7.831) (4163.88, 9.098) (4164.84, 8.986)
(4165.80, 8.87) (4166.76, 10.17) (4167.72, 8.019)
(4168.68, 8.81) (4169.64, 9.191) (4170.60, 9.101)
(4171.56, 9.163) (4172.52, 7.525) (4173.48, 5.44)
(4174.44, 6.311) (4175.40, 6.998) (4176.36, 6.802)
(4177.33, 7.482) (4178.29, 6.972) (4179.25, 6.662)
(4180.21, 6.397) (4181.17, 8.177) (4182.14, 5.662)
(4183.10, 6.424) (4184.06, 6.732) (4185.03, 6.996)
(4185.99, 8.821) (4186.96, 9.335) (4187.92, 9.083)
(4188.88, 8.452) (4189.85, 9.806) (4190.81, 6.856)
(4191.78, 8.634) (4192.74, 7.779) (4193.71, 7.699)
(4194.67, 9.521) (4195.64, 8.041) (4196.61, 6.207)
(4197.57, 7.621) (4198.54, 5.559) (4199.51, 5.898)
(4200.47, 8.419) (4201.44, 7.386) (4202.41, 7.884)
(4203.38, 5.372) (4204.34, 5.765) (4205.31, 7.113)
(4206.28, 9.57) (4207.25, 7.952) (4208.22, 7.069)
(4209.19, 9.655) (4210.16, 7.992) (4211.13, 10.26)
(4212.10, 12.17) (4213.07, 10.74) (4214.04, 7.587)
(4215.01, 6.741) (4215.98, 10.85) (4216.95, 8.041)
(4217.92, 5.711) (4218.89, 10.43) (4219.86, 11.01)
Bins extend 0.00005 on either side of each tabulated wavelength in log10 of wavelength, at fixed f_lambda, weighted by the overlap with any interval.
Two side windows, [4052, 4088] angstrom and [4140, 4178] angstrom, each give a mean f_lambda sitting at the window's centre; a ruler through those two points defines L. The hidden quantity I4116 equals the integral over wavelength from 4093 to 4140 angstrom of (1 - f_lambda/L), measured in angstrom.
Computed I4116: -4.3 angstrom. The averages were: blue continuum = 6.93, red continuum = 7.66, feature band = 7.99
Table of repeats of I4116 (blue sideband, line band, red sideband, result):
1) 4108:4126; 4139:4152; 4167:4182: 0.5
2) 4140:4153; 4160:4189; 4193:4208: -1.8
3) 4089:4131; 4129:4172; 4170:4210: -1.6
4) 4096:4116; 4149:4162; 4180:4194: 0.6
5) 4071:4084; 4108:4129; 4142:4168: -2.9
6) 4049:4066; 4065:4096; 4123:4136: 1.6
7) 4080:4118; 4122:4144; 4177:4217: -2.3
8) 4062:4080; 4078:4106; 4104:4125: 0.6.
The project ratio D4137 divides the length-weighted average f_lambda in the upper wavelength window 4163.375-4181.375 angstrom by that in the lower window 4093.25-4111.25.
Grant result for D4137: 1.08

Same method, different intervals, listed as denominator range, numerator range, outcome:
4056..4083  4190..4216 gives 1.17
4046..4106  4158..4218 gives 1.11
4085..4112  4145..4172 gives 1.06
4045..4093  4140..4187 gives 1.06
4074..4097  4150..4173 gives 1.08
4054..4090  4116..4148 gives 1.19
